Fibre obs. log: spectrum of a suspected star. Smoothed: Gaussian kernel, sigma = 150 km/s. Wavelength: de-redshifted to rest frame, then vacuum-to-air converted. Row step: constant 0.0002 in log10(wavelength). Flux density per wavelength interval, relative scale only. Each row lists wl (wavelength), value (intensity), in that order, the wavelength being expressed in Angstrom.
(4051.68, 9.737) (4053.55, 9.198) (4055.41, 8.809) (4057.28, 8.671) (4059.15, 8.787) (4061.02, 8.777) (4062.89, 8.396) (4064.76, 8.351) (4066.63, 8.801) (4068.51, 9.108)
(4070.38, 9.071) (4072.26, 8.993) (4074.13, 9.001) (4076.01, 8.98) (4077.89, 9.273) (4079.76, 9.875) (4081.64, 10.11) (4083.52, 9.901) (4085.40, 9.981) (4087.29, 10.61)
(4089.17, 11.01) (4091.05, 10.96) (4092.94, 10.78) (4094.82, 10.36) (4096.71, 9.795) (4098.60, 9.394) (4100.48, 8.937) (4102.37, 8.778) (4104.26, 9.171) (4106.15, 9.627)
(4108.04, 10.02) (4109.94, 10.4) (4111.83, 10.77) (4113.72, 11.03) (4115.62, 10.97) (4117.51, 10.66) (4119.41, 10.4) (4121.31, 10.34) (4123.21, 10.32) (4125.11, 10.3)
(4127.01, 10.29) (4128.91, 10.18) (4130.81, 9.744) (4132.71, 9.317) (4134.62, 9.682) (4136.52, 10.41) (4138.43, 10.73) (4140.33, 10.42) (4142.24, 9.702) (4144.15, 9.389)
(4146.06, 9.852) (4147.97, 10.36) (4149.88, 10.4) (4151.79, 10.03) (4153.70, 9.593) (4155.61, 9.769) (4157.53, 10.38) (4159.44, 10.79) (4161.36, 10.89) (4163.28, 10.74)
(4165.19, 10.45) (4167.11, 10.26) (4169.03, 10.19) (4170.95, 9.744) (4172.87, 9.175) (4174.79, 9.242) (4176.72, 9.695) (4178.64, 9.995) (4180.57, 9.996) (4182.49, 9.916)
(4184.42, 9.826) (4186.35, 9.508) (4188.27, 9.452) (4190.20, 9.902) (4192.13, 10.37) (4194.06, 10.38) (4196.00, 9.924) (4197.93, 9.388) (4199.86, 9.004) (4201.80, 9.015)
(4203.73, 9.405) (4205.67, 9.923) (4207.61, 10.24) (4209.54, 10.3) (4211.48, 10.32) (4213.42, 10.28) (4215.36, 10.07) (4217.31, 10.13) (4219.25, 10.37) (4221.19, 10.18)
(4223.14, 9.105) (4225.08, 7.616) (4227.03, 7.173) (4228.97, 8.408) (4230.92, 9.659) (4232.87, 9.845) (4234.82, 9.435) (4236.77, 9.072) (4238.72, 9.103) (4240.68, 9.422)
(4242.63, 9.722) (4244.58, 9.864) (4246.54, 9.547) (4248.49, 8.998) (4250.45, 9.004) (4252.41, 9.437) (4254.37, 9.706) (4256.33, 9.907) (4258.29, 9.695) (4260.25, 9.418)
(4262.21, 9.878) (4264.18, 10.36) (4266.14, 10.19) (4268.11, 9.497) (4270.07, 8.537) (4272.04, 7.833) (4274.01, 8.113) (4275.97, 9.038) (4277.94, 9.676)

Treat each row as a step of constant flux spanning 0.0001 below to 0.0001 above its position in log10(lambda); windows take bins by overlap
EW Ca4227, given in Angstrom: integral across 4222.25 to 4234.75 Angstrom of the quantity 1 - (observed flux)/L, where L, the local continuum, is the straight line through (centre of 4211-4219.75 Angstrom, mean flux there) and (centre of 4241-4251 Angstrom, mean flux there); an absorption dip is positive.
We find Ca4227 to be 1.51 Angstrom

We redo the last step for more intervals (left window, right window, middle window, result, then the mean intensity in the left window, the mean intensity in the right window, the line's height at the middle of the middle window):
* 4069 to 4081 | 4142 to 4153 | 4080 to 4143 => -3.7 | 9.22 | 9.96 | 9.6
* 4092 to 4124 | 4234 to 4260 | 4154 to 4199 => -1.0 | 10.1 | 9.45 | 9.78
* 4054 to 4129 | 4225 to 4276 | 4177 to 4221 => -2.3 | 9.74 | 9.23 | 9.4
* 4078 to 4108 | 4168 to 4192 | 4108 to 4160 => -2.0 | 9.94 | 9.75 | 9.85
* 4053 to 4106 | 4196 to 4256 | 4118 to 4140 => -1.7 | 9.43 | 9.47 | 9.44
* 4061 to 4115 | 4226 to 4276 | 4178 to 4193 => -0.7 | 9.69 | 9.27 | 9.44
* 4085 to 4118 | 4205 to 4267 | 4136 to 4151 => -0.2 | 10.2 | 9.57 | 9.99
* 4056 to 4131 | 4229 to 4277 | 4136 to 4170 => -2.2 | 9.77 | 9.37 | 9.62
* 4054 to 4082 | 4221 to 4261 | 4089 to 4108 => -1.7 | 8.98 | 9.23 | 9.03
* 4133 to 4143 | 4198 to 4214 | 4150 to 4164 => -0.4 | 10.1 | 9.78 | 10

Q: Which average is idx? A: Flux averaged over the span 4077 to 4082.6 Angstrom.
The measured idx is 9.77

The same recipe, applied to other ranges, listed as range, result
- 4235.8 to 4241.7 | 9.2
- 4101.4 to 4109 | 9.39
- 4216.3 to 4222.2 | 10.2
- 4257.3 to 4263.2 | 9.66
